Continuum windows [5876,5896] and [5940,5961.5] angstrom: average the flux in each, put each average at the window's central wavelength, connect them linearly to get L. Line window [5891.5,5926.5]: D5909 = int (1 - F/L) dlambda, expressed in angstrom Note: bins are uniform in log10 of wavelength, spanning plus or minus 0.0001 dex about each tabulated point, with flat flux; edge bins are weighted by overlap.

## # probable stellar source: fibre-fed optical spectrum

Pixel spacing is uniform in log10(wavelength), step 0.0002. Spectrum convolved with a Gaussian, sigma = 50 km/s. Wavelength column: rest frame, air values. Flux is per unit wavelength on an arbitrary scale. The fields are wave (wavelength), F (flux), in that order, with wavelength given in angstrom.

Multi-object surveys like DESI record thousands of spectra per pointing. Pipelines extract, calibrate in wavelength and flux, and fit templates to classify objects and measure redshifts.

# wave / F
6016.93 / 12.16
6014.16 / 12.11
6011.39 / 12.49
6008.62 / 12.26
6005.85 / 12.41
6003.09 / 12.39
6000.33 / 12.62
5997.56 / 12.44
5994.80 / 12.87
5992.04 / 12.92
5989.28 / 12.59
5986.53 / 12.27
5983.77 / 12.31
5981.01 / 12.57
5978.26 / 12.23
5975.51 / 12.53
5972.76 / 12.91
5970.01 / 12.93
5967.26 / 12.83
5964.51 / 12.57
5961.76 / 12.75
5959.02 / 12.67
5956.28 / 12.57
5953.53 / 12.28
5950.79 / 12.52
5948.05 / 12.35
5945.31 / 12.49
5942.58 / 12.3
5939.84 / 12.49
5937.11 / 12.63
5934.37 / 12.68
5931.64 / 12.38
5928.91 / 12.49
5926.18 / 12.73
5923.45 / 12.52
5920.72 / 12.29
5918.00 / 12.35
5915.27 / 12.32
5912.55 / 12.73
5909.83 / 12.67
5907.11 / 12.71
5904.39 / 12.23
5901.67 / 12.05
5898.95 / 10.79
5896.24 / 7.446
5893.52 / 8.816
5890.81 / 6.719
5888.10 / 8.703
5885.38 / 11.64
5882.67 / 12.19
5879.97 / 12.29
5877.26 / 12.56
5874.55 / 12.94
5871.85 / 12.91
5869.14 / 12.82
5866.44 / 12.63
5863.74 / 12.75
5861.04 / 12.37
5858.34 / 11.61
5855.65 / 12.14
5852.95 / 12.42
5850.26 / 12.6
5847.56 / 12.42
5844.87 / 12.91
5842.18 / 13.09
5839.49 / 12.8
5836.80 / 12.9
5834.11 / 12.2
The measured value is -1.5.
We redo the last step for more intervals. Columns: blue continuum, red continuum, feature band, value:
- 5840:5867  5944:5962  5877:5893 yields 2.6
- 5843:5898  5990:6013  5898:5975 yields -2.8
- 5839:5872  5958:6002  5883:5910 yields 4.8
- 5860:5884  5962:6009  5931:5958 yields 0.2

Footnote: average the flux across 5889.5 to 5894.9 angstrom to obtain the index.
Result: 7.77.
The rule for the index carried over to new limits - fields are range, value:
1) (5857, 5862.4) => 12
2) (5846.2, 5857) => 12.4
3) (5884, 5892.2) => 9.02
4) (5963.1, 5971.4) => 12.8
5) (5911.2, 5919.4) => 12.5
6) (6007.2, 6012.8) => 12.4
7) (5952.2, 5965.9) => 12.6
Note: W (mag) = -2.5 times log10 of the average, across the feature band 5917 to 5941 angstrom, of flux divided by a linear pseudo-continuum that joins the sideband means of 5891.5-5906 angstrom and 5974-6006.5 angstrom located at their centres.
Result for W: -0.15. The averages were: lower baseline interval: 10.1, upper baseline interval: 12.5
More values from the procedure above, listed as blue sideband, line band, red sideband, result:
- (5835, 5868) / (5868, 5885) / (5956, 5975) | 0.003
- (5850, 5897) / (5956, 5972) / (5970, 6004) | -0.034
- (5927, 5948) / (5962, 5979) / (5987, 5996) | -0.003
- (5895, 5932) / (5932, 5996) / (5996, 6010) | -0.030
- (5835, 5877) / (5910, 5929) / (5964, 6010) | 0.008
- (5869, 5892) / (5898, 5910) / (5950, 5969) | -0.030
